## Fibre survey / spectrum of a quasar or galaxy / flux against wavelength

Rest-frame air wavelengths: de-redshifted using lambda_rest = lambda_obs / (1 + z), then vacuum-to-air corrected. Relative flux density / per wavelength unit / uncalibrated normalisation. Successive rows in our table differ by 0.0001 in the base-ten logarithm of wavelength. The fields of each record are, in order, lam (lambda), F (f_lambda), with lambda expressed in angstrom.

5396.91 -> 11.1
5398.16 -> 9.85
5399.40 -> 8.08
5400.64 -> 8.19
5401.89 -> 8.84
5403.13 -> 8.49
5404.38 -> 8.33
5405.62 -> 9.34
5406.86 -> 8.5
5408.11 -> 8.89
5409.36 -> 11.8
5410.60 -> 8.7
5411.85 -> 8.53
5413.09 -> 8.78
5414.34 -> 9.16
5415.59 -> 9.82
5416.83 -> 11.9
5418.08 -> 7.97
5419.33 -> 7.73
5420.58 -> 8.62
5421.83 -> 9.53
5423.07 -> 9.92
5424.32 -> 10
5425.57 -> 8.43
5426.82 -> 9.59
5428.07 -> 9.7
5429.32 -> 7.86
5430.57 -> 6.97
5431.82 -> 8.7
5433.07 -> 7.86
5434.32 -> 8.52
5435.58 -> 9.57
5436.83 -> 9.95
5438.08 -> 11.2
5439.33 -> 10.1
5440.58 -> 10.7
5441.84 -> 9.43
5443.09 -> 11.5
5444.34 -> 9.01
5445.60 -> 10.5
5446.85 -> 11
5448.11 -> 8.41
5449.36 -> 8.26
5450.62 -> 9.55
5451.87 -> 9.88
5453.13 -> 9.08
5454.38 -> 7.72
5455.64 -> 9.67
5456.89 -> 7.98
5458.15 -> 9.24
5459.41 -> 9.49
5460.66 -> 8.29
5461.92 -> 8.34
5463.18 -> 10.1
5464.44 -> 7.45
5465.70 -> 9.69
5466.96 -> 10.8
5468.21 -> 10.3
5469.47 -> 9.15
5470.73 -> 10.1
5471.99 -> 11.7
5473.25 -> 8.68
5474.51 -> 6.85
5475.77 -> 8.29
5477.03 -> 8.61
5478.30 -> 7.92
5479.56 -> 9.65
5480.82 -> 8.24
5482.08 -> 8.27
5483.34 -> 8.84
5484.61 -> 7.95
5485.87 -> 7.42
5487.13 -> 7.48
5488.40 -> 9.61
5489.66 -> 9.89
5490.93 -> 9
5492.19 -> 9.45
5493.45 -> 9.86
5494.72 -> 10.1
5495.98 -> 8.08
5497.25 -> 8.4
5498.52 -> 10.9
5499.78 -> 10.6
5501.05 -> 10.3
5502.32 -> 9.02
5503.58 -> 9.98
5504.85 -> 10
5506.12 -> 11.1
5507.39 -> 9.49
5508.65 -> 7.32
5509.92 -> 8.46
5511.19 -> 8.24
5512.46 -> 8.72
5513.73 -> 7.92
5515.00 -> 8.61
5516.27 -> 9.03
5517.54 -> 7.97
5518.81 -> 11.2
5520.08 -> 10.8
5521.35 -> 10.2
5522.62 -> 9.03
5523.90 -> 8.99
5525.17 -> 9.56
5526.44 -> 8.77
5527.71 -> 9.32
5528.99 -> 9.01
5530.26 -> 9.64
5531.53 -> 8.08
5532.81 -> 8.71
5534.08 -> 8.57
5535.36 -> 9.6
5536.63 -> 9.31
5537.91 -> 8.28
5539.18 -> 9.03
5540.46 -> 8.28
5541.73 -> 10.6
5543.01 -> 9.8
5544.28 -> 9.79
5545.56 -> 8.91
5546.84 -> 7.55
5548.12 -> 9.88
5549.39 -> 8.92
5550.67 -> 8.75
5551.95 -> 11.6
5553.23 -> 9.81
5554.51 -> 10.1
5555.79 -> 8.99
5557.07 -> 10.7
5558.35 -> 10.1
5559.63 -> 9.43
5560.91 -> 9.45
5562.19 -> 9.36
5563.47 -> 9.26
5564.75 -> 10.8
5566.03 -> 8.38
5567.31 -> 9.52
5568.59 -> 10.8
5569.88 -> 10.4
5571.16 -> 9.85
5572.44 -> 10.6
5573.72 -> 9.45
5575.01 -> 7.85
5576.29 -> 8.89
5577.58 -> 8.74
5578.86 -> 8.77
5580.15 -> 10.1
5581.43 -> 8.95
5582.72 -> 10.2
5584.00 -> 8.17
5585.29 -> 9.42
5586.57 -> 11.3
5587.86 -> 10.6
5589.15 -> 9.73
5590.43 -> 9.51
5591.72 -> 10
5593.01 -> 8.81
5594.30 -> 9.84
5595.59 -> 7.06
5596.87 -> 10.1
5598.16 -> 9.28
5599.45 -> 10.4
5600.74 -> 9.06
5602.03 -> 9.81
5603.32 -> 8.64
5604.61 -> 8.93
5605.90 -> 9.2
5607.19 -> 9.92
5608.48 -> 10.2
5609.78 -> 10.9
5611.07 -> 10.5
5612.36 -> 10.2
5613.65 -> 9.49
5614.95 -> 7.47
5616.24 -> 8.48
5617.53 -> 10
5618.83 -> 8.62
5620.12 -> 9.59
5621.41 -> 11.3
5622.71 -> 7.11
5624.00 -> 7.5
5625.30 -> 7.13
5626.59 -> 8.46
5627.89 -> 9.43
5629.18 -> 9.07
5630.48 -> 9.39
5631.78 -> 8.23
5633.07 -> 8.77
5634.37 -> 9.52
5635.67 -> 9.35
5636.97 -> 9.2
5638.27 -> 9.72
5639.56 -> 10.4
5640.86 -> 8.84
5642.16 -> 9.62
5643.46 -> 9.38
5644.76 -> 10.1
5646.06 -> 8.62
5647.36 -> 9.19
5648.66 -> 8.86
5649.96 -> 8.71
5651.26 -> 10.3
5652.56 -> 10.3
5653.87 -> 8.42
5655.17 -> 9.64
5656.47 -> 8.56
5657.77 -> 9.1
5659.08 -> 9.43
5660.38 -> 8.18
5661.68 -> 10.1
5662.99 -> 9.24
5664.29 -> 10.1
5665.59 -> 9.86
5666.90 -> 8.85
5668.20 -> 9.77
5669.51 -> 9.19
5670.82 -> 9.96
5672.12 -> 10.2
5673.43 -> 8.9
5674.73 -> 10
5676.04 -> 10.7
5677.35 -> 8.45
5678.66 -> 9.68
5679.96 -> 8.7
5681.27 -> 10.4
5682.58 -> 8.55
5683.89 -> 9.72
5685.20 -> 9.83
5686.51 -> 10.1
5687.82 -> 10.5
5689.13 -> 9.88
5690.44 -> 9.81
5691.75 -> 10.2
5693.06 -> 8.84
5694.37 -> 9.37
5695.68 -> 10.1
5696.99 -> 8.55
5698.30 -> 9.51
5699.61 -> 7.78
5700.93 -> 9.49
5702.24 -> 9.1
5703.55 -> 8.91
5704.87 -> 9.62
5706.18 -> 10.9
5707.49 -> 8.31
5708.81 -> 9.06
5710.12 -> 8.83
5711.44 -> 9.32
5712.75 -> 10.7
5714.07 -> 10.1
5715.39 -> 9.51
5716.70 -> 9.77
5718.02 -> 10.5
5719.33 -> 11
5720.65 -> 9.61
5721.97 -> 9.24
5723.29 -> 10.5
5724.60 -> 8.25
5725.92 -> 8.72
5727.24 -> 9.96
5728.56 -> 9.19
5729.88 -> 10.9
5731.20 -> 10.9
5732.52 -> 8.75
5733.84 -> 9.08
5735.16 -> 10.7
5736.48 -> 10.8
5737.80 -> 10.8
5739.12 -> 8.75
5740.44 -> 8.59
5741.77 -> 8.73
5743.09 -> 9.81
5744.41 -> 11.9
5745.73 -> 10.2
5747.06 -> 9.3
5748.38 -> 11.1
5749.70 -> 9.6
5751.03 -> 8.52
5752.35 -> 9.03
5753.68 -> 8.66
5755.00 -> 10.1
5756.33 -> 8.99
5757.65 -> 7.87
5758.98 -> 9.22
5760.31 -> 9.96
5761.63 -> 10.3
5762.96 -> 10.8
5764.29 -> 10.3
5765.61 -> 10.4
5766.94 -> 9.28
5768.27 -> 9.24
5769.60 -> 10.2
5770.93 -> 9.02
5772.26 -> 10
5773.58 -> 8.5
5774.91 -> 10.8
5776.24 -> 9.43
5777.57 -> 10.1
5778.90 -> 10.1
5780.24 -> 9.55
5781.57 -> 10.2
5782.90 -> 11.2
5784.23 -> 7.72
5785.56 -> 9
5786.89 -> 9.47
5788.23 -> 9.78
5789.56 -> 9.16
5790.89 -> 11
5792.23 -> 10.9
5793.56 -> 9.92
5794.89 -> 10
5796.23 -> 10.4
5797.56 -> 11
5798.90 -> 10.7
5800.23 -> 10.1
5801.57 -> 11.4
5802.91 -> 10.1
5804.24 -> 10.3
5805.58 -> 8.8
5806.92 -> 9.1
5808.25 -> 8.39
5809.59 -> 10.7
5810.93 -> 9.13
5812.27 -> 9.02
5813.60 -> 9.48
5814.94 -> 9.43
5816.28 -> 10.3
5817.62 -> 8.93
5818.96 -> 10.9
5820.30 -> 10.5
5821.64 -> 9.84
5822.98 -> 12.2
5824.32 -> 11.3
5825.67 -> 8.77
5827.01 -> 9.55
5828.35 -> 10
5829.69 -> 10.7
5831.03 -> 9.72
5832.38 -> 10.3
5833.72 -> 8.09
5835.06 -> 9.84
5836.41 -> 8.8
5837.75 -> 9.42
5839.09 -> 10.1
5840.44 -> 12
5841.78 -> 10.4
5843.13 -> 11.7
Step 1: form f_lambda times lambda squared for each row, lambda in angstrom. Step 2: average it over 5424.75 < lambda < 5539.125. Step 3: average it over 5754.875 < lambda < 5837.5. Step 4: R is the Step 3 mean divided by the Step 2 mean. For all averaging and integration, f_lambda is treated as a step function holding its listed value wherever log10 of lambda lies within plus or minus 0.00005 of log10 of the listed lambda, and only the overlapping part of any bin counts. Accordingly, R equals 1.20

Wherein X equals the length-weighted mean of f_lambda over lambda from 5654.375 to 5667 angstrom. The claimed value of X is 9.32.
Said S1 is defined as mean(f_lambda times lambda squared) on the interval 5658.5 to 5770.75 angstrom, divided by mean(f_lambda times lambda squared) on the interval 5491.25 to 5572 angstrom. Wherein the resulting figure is 1.1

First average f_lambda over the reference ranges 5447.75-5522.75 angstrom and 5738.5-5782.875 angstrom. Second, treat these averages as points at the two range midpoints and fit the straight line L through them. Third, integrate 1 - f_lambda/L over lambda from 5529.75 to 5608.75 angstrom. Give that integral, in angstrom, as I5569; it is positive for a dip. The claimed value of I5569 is -1.3 angstrom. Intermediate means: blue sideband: 9.12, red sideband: 9.68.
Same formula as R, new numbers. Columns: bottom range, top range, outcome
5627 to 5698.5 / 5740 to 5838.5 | 1.09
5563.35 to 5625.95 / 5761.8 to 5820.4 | 1.13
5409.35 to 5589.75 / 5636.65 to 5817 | 1.13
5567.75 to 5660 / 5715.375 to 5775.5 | 1.09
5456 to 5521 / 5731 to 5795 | 1.18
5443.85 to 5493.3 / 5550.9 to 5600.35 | 1.11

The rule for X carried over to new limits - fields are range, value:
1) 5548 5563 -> 9.75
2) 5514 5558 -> 9.33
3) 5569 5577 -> 9.53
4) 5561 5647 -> 9.37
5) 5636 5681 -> 9.43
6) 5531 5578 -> 9.41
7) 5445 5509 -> 9.19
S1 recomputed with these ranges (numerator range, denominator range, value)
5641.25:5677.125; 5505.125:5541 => 1.09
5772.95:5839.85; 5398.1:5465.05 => 1.23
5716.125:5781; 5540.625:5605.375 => 1.09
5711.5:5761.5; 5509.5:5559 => 1.13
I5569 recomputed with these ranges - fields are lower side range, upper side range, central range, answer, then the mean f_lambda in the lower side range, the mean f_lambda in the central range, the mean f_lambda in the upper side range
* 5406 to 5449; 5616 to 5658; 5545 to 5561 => -0.6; 9.37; 9.56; 9.13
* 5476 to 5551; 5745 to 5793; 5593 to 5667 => 0.9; 9.1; 9.26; 9.7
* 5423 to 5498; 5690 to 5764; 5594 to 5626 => 0.6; 9.13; 9.22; 9.61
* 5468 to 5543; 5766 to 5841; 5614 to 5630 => 1.2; 9.13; 8.7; 9.89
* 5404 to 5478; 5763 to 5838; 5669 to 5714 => 0.8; 9.25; 9.51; 9.88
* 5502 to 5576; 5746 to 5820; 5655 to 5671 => 0.4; 9.36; 9.36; 9.77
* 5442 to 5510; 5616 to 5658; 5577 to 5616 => -1.5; 9.21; 9.5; 9.13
